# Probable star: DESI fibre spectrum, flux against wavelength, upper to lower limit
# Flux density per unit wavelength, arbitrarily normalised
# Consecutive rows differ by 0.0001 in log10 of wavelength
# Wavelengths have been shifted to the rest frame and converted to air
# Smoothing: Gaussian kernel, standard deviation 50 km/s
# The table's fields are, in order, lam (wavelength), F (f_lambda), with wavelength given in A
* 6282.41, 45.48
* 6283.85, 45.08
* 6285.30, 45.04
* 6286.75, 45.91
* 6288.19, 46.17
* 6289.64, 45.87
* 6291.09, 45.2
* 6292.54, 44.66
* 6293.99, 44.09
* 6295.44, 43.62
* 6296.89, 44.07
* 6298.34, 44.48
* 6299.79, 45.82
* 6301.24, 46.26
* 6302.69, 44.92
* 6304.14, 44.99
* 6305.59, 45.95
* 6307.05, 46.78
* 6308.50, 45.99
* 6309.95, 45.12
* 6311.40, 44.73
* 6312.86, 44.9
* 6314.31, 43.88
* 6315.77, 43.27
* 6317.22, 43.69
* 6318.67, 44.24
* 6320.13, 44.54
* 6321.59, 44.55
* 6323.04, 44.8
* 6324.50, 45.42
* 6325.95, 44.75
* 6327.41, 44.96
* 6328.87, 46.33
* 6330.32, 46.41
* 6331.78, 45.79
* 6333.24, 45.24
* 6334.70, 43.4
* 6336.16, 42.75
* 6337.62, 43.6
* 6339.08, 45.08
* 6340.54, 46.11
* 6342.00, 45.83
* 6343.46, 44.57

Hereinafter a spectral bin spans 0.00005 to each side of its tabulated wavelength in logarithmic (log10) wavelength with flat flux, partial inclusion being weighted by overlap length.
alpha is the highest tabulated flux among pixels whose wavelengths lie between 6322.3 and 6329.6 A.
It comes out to 46.33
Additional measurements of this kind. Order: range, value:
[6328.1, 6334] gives 46.41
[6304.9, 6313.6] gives 46.78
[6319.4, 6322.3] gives 44.55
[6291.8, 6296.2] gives 44.66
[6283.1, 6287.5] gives 45.91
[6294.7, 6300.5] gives 45.82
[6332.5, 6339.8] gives 45.24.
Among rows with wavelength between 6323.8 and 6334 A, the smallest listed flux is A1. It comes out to 44.75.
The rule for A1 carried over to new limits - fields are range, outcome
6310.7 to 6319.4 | 43.27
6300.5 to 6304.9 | 44.92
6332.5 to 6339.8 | 42.75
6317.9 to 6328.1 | 44.24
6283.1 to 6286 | 45.04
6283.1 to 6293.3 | 44.66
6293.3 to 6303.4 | 43.62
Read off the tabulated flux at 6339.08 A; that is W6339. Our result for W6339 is 45.08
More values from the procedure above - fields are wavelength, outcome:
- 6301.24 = 46.26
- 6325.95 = 44.75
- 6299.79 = 45.82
